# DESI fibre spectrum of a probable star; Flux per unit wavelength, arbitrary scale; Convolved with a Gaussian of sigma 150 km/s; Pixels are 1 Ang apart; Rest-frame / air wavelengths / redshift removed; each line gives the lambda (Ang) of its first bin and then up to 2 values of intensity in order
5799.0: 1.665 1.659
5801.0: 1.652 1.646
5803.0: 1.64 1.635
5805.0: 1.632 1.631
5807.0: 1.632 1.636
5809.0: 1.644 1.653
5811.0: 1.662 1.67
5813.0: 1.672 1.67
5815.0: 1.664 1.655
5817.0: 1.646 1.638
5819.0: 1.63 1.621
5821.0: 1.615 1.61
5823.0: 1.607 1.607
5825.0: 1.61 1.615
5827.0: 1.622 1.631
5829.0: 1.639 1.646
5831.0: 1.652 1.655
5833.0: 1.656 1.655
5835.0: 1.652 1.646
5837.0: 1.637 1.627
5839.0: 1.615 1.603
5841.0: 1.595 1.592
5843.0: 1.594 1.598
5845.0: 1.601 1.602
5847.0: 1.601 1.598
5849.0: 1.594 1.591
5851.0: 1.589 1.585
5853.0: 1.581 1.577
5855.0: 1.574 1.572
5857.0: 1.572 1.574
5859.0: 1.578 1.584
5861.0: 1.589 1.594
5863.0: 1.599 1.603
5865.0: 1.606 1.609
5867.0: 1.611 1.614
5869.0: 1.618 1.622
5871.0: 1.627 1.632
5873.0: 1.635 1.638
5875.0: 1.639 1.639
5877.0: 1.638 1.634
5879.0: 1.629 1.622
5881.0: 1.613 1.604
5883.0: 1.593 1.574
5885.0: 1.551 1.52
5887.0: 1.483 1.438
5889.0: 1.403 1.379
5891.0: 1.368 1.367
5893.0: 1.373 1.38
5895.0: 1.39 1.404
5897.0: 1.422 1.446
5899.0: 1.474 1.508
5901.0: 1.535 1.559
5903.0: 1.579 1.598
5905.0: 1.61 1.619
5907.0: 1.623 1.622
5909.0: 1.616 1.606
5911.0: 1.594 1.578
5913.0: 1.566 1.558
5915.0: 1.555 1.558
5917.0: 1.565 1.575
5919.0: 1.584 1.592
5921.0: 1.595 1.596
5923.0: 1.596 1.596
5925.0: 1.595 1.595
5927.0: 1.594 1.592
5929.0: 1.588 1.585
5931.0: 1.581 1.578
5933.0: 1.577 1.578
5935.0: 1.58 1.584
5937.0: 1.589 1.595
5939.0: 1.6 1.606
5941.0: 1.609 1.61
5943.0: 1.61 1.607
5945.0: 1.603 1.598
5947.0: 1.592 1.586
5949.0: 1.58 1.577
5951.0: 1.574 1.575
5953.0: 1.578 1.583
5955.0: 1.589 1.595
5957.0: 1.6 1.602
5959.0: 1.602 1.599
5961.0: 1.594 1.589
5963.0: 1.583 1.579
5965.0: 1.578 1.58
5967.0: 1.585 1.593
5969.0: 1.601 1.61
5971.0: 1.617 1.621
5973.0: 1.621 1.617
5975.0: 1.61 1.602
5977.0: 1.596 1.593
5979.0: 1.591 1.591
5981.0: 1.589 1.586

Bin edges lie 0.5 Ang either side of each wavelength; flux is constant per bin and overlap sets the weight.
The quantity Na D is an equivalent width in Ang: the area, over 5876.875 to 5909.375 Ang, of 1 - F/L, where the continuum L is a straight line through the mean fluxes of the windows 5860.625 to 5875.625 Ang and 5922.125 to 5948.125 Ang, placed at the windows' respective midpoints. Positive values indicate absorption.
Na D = 1.8 Ang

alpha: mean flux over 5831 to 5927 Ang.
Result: 1.57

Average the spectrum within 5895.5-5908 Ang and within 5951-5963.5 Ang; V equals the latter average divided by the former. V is 1.0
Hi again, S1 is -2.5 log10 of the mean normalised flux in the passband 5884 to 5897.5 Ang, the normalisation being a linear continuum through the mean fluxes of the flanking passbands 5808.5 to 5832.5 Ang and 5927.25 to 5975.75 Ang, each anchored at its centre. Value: 0.13 mag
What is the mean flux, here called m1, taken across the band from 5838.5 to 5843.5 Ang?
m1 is 1.6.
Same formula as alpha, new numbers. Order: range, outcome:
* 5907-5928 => 1.59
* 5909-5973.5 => 1.59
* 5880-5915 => 1.52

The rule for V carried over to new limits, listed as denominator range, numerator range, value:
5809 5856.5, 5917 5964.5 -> 0.98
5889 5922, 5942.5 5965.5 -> 1.04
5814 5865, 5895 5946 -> 0.98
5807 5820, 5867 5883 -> 0.98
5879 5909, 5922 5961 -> 1.05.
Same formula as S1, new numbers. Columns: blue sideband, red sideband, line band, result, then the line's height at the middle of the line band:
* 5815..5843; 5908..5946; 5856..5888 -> 0.01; 1.61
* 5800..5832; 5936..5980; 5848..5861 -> 0.03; 1.63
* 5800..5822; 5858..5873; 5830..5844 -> 0.00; 1.63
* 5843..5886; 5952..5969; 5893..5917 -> 0.04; 1.6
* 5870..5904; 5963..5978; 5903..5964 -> -0.02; 1.57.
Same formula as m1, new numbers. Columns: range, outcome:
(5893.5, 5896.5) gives 1.39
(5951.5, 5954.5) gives 1.58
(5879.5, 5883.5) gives 1.61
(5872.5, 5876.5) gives 1.64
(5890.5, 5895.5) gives 1.38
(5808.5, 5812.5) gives 1.66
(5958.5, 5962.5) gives 1.6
